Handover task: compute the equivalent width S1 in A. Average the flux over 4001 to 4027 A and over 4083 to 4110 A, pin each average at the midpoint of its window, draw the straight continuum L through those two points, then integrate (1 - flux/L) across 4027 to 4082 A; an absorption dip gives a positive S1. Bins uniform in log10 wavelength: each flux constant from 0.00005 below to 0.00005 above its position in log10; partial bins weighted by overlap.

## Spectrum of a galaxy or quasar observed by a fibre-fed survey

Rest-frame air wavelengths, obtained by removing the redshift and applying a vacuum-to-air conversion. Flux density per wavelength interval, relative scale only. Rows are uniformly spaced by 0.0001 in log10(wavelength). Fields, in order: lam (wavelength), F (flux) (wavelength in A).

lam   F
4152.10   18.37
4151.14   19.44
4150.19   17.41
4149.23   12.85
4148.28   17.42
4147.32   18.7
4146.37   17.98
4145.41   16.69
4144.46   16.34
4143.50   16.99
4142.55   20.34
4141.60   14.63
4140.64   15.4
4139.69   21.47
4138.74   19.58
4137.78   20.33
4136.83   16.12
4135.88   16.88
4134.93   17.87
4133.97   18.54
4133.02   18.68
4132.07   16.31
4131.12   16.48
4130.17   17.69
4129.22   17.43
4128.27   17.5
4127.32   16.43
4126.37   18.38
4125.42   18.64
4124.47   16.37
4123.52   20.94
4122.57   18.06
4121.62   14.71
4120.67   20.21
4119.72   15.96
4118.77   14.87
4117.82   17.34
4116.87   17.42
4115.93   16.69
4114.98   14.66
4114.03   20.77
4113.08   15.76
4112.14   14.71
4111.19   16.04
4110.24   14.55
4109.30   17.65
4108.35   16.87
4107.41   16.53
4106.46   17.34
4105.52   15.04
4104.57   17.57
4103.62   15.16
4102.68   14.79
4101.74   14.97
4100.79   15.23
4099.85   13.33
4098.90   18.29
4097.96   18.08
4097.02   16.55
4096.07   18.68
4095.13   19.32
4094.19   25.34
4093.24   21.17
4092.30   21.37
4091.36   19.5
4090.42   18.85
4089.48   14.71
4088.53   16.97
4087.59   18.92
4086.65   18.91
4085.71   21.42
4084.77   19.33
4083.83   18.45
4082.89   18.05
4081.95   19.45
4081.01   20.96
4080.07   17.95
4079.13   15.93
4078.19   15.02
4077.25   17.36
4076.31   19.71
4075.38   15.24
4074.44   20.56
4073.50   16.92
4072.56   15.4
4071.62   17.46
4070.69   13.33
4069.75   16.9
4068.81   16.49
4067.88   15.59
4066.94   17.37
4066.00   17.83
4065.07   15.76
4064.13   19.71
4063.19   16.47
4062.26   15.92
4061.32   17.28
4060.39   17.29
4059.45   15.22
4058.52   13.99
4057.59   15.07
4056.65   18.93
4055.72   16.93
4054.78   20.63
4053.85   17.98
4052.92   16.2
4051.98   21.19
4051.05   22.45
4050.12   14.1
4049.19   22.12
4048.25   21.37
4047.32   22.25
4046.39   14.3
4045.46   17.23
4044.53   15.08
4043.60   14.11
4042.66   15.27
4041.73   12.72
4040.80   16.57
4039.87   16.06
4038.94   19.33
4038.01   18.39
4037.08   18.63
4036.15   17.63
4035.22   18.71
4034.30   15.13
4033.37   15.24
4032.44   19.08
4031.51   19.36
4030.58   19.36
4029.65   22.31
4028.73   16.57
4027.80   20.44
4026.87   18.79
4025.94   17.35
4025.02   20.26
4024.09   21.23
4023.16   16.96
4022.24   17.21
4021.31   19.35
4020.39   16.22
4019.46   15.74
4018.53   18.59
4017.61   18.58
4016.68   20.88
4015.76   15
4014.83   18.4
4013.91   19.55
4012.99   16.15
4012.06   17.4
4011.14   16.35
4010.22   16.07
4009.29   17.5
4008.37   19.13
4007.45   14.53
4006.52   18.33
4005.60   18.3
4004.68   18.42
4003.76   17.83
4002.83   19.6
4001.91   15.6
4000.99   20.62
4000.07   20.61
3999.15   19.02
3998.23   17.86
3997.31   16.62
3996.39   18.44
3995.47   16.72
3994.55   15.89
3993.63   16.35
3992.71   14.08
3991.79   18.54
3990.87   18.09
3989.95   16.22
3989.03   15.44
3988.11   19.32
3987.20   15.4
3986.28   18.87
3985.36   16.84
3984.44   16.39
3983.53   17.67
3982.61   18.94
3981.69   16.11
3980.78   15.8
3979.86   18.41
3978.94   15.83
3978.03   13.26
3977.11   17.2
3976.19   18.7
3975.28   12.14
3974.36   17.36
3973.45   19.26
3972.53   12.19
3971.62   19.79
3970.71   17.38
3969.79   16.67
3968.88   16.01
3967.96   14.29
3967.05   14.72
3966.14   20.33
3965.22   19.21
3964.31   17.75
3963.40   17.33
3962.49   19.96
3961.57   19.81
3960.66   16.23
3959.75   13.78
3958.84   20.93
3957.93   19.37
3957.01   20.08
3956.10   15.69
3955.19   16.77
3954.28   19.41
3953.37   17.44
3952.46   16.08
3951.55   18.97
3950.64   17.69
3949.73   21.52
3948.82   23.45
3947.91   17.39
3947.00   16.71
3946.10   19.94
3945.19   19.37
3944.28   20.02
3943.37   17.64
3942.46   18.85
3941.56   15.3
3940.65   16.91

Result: 1.2 A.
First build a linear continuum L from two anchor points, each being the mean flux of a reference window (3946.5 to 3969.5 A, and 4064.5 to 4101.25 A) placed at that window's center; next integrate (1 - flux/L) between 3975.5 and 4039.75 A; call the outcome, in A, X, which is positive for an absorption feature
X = 1.0 A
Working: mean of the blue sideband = 18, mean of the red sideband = 17.9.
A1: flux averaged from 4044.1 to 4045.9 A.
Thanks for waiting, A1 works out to 16.2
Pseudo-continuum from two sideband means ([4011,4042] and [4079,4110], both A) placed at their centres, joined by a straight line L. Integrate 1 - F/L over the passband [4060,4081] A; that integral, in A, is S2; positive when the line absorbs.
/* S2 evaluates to 1.2 A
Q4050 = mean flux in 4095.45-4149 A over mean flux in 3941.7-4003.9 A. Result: 1.0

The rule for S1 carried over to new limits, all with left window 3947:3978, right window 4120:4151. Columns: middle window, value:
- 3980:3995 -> 0.6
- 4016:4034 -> -0.9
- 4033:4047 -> 1.0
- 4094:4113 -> 1.0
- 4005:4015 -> 0.1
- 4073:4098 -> -1.5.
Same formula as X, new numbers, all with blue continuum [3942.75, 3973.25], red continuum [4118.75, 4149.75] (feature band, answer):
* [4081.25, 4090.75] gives -0.5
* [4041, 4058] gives 0.1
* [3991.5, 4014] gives 0.4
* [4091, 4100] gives -0.9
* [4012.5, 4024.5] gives -0.1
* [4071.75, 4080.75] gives 0.2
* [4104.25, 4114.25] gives 0.6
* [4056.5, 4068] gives 0.7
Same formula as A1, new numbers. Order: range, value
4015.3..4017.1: 17.9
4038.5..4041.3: 17.2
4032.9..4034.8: 15.3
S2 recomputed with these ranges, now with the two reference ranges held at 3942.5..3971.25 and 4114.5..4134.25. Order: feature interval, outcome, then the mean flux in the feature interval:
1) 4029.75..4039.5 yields -0.3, 18.2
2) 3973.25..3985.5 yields 0.9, 16.7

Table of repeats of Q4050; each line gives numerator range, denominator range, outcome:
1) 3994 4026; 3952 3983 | 1.04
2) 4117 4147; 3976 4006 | 1.01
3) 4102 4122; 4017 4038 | 0.90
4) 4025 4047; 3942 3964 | 0.94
